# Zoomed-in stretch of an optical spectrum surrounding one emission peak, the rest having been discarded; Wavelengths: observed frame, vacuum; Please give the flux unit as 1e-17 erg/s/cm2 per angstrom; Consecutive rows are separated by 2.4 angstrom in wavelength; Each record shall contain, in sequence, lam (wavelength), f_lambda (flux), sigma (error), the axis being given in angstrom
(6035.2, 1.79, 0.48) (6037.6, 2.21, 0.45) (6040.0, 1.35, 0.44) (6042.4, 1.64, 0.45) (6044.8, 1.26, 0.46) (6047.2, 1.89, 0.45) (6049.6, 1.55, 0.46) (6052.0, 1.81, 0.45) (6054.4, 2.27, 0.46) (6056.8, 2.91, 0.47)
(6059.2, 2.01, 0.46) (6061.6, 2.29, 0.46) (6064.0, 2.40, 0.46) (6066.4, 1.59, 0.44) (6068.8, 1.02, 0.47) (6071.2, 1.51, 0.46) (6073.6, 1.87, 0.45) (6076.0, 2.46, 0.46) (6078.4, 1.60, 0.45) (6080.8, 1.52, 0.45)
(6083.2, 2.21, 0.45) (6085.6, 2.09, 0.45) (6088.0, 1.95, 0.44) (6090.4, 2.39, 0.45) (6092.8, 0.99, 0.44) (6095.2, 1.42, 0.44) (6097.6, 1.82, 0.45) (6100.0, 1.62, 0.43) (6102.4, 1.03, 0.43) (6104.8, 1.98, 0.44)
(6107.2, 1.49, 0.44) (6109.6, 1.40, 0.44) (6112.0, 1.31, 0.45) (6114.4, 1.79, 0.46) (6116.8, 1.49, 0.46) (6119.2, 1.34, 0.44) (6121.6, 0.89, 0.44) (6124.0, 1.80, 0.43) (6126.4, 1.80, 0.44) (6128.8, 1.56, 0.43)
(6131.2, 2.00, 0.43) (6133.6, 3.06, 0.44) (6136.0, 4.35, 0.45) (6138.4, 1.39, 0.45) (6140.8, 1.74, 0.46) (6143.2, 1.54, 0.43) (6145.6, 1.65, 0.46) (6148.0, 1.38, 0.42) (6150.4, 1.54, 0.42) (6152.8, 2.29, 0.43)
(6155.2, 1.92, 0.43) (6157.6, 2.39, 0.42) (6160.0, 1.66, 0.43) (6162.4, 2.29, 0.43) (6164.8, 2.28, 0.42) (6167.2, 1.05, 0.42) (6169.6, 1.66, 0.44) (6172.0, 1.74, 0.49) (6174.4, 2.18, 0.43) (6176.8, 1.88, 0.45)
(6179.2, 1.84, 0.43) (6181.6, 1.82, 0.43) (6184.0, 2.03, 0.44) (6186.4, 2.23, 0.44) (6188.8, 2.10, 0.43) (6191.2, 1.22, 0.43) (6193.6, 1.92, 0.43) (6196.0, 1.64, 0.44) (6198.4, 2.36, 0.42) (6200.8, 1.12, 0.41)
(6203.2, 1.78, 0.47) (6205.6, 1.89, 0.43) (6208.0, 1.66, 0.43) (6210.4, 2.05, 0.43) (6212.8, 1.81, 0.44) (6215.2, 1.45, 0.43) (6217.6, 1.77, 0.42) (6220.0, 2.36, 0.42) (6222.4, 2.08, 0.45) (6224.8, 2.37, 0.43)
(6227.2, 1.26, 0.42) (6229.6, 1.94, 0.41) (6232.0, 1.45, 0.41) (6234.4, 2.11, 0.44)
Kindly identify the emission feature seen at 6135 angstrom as H-beta 4861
